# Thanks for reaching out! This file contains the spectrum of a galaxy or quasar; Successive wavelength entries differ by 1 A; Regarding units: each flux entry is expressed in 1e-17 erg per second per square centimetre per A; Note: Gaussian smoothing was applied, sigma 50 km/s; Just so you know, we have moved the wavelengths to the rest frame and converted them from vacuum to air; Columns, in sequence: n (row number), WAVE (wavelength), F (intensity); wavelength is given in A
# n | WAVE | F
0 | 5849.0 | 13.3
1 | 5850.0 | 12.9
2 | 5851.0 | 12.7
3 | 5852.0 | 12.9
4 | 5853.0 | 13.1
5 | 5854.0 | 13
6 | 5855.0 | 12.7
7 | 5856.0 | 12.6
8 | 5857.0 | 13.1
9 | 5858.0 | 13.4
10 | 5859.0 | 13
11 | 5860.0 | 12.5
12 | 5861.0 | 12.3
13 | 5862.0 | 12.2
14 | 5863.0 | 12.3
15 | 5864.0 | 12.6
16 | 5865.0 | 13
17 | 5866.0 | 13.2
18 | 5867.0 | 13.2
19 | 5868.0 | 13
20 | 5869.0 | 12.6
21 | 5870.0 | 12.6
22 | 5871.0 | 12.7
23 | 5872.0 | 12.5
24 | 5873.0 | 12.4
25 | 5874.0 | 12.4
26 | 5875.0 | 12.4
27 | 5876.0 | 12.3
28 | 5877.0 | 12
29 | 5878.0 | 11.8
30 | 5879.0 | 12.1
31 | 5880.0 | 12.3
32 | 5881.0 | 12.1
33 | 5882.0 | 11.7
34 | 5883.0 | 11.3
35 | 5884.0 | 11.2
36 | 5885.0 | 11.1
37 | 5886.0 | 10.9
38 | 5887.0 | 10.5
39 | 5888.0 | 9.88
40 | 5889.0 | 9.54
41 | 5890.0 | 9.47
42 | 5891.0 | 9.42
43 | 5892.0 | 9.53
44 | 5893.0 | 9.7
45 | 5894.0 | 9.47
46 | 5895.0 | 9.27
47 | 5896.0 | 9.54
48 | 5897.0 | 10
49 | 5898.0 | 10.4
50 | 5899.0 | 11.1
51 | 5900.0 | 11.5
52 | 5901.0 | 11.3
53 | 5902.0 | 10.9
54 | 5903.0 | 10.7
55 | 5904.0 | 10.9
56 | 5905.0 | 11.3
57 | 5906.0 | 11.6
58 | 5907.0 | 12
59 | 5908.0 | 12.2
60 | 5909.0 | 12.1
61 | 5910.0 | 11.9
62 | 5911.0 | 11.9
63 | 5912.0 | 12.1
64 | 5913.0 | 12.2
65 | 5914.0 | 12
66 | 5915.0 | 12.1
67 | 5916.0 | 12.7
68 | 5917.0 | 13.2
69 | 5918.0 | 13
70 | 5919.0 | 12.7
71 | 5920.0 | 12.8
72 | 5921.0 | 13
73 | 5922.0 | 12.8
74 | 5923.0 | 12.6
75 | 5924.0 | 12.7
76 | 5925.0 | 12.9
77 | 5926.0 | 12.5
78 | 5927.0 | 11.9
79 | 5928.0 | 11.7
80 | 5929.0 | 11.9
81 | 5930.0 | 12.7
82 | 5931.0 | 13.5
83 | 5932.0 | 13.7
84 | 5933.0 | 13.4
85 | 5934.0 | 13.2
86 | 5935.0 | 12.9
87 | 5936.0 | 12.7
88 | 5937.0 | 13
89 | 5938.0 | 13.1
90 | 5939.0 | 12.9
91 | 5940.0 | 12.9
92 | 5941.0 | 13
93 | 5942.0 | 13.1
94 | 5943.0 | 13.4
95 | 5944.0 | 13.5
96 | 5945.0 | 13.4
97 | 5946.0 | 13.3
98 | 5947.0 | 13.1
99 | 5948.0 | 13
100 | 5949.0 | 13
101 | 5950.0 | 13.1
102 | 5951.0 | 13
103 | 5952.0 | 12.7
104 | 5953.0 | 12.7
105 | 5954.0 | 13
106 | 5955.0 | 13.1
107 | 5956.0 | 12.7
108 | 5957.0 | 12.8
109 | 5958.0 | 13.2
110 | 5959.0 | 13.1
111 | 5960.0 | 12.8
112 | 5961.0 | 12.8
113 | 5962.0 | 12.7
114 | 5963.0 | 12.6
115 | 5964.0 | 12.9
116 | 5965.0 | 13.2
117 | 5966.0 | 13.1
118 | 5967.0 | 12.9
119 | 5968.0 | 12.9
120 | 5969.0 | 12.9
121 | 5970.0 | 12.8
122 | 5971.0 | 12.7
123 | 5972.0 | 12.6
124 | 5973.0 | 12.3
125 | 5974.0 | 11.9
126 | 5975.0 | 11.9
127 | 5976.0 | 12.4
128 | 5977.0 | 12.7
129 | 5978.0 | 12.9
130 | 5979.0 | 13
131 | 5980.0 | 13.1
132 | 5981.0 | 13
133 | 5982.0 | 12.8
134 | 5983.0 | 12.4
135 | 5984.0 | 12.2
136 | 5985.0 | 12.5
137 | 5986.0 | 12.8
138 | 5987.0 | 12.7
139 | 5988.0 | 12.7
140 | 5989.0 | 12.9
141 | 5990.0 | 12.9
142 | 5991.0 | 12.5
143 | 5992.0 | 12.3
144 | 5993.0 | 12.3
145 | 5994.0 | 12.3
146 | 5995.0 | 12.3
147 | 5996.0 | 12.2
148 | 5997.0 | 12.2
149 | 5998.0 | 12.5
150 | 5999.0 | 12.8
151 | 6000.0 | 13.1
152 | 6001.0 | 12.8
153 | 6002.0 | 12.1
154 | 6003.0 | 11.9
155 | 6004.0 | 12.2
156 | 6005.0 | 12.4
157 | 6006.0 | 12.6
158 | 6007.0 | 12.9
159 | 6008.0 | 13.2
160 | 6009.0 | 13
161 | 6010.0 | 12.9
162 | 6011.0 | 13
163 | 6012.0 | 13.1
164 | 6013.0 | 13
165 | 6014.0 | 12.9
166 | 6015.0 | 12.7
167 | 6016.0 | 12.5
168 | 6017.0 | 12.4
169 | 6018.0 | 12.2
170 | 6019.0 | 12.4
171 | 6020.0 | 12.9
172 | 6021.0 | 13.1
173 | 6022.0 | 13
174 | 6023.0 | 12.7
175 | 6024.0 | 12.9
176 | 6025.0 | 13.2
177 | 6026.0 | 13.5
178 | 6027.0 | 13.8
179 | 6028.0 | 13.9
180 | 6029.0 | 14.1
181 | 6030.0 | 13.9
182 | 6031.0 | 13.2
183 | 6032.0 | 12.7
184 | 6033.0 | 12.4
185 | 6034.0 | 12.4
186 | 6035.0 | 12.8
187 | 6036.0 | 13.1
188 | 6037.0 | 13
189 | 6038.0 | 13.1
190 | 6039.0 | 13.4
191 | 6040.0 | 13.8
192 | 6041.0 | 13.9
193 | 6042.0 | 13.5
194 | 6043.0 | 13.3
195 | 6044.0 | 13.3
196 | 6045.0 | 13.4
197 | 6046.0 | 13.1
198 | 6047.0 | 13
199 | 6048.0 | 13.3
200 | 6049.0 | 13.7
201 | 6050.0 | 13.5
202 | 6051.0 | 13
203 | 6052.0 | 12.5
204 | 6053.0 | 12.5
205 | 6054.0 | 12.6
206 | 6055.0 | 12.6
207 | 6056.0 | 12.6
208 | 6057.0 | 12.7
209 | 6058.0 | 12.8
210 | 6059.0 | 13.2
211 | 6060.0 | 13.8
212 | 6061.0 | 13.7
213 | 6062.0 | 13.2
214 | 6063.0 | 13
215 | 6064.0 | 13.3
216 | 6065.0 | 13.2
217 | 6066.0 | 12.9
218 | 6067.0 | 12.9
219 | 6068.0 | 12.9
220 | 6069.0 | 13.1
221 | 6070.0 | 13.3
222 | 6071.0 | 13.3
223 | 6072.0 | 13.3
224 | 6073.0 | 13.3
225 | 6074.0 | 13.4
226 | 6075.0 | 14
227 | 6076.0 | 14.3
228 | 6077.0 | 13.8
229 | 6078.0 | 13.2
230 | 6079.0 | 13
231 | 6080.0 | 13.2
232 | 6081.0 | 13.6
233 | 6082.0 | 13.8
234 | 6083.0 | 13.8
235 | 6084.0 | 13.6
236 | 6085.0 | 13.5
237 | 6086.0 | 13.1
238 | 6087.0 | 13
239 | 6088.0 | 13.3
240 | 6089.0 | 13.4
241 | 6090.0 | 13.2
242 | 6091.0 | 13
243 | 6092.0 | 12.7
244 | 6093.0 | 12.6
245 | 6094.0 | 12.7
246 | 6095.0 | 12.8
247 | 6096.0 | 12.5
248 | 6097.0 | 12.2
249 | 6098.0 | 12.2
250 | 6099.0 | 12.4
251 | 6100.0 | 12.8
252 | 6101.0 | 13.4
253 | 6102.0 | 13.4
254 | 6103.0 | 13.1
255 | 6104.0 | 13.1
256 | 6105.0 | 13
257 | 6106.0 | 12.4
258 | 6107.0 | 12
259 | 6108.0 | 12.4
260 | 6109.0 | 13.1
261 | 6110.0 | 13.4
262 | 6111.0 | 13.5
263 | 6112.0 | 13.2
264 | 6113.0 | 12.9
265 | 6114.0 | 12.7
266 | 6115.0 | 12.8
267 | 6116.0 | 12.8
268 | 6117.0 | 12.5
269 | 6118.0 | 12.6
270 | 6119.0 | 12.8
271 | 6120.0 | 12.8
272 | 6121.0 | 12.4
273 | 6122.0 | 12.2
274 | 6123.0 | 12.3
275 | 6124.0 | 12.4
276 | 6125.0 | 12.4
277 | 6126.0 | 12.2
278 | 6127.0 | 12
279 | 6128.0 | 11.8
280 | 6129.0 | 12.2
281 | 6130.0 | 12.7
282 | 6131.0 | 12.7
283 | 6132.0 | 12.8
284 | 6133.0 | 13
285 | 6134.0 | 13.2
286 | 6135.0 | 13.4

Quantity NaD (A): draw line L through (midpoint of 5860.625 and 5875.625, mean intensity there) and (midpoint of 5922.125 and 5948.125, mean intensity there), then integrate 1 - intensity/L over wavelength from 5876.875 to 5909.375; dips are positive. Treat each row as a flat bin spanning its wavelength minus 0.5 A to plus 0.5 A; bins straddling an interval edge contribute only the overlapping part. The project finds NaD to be 4.80 A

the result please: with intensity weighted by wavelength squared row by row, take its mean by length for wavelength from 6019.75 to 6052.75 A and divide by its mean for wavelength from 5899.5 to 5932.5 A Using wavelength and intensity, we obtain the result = 1.13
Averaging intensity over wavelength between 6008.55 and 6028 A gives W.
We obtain 12.9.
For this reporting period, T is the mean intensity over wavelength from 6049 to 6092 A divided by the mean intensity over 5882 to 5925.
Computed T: 1.2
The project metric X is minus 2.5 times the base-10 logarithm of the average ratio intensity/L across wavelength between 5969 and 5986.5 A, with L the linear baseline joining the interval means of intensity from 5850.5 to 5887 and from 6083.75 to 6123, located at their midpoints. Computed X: 0.00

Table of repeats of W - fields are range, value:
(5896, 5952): 12.4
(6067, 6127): 13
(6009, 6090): 13.2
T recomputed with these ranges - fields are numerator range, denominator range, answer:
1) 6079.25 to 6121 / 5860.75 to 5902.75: 1.13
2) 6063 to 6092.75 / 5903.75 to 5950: 1.05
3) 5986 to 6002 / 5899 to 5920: 1.05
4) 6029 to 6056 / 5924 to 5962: 1.01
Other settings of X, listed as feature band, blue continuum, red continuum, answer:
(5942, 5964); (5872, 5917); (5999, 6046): -0.08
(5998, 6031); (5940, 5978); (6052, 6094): 0.01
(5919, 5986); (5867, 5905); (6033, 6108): -0.08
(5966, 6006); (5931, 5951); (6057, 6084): 0.05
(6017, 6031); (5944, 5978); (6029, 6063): -0.01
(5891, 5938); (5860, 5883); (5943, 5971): 0.07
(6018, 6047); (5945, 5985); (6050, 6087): -0.01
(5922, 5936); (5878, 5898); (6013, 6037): -0.14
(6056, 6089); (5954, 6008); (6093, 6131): -0.06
